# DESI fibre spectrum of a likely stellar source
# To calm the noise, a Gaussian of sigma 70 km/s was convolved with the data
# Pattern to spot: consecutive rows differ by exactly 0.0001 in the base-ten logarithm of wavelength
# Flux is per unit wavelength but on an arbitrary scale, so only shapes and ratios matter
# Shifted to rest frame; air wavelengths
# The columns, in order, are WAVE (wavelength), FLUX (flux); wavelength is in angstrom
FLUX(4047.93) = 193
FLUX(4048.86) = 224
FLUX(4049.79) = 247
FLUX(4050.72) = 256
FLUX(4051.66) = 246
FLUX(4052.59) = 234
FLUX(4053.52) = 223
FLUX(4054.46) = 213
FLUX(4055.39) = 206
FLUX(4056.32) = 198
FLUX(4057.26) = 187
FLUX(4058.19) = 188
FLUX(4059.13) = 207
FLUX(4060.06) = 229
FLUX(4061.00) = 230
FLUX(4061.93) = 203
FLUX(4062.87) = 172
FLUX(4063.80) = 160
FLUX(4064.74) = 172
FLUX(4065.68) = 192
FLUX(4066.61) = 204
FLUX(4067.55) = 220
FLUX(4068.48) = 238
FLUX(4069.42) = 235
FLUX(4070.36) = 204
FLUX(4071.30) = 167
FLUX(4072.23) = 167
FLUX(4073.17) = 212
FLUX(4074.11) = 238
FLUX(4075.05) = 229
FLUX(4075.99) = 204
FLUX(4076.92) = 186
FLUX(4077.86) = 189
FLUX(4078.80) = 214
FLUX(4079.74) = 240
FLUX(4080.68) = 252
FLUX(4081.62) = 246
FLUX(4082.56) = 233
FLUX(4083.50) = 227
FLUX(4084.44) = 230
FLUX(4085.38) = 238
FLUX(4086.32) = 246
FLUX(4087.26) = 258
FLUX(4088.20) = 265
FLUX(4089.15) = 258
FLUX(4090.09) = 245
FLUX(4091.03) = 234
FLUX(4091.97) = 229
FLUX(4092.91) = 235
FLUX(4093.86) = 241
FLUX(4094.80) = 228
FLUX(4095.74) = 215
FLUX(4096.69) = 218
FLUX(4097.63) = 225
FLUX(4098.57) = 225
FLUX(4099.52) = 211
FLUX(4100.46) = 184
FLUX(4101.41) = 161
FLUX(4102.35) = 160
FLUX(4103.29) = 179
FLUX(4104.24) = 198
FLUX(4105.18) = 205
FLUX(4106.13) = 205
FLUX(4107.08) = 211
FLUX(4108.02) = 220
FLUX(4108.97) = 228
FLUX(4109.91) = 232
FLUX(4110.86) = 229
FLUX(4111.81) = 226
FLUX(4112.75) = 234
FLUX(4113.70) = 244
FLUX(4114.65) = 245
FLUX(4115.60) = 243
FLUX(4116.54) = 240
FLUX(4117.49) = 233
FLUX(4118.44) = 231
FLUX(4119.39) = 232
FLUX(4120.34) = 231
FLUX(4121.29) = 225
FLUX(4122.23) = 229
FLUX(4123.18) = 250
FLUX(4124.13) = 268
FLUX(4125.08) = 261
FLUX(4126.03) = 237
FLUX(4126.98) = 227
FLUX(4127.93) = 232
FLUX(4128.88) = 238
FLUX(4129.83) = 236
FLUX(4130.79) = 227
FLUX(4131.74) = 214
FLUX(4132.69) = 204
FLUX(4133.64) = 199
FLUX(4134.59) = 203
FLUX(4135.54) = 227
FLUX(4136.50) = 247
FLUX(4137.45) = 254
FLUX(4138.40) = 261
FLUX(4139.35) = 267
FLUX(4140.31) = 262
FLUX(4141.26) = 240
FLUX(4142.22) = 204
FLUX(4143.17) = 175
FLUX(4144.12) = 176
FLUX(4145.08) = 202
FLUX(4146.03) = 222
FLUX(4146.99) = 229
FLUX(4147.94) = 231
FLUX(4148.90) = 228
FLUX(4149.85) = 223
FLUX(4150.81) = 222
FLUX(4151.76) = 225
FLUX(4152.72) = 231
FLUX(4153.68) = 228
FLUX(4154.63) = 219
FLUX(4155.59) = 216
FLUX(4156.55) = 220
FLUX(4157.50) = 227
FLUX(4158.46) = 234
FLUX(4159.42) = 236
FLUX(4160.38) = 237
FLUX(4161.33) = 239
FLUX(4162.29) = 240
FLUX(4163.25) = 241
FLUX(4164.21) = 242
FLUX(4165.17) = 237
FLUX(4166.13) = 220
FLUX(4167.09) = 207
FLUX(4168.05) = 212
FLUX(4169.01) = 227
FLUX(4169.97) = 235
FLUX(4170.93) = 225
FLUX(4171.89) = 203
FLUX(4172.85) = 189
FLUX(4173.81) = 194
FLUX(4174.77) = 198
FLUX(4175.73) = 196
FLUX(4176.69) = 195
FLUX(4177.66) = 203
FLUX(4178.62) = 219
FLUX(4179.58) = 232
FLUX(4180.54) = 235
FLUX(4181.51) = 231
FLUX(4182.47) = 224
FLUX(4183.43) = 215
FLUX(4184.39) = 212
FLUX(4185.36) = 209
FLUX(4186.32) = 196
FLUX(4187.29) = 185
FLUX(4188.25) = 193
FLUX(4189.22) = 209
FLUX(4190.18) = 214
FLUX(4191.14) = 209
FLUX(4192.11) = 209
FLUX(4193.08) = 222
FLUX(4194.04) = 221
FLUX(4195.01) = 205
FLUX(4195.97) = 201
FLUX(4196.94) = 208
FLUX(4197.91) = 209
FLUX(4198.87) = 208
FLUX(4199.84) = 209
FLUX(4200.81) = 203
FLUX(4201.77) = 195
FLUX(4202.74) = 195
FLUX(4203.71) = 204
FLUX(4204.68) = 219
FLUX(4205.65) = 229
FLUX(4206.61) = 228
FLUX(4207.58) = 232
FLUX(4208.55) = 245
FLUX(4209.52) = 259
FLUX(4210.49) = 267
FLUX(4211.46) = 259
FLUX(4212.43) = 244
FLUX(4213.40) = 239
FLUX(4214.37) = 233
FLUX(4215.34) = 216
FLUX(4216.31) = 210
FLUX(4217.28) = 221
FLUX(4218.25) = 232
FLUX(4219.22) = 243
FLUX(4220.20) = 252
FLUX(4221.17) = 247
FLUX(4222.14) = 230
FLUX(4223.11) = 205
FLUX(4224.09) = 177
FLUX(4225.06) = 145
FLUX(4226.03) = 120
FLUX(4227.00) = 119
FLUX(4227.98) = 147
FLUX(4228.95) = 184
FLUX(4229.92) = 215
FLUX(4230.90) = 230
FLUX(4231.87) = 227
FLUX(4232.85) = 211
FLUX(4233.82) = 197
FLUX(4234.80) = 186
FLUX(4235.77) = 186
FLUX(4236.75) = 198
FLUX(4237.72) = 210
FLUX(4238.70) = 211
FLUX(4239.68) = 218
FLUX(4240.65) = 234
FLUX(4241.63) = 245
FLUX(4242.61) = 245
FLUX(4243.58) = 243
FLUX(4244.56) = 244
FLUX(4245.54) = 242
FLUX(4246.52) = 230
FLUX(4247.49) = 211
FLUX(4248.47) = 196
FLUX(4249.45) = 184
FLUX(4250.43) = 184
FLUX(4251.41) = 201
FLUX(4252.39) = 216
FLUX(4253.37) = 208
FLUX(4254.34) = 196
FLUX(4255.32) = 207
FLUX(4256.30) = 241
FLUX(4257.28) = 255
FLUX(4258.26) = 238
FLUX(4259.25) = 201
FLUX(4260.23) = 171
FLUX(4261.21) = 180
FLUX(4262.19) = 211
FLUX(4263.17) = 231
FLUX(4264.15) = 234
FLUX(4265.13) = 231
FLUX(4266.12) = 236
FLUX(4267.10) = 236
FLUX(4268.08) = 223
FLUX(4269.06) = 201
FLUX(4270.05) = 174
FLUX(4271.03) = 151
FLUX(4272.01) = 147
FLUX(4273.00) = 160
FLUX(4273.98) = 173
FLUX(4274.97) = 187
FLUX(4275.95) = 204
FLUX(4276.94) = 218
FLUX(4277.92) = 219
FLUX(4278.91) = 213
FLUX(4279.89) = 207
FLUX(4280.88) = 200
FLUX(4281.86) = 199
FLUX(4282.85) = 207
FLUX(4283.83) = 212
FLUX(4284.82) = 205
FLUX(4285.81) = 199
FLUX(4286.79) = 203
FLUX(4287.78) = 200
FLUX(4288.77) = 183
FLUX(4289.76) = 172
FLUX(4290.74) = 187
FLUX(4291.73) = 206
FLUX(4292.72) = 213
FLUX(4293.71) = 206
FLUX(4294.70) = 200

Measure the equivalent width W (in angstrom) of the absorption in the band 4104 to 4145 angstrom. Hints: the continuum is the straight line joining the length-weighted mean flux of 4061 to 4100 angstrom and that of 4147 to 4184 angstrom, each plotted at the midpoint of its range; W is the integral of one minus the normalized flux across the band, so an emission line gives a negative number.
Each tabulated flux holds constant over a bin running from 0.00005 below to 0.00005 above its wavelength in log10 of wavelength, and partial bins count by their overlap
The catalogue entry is -1.5 angstrom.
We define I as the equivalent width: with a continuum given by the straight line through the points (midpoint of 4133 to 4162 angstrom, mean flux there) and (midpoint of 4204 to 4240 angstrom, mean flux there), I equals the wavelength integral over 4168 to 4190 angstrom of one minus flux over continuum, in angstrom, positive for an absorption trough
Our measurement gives 1.03 angstrom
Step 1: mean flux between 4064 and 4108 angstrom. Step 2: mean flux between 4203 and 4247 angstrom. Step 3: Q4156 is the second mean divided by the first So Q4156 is 1.00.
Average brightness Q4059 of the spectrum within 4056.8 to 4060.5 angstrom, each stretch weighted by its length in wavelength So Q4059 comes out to 203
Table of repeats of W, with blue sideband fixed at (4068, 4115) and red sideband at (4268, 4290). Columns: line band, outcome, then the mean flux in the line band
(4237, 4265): -2.8 angstrom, 217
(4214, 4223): -1.3 angstrom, 230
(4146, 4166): -1.7 angstrom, 230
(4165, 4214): -2.3 angstrom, 216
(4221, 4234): 0.8 angstrom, 188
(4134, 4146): -0.7 angstrom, 226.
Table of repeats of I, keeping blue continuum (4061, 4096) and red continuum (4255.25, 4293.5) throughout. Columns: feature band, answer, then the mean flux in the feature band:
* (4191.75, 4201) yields 0.01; 210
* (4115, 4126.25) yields -1.24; 240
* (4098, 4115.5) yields 0.46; 212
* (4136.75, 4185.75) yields -2.23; 223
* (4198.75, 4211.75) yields -0.99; 225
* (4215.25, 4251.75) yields -0.16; 208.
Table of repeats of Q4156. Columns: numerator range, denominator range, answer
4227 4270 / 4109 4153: 0.92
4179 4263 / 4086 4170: 0.94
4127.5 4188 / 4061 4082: 1.07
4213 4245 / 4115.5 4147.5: 0.91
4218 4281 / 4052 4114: 0.96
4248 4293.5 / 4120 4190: 0.91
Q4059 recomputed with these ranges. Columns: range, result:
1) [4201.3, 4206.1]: 208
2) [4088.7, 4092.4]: 242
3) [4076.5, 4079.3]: 197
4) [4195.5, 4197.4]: 204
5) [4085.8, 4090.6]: 254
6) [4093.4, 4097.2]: 226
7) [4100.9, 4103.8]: 167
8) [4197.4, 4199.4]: 209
